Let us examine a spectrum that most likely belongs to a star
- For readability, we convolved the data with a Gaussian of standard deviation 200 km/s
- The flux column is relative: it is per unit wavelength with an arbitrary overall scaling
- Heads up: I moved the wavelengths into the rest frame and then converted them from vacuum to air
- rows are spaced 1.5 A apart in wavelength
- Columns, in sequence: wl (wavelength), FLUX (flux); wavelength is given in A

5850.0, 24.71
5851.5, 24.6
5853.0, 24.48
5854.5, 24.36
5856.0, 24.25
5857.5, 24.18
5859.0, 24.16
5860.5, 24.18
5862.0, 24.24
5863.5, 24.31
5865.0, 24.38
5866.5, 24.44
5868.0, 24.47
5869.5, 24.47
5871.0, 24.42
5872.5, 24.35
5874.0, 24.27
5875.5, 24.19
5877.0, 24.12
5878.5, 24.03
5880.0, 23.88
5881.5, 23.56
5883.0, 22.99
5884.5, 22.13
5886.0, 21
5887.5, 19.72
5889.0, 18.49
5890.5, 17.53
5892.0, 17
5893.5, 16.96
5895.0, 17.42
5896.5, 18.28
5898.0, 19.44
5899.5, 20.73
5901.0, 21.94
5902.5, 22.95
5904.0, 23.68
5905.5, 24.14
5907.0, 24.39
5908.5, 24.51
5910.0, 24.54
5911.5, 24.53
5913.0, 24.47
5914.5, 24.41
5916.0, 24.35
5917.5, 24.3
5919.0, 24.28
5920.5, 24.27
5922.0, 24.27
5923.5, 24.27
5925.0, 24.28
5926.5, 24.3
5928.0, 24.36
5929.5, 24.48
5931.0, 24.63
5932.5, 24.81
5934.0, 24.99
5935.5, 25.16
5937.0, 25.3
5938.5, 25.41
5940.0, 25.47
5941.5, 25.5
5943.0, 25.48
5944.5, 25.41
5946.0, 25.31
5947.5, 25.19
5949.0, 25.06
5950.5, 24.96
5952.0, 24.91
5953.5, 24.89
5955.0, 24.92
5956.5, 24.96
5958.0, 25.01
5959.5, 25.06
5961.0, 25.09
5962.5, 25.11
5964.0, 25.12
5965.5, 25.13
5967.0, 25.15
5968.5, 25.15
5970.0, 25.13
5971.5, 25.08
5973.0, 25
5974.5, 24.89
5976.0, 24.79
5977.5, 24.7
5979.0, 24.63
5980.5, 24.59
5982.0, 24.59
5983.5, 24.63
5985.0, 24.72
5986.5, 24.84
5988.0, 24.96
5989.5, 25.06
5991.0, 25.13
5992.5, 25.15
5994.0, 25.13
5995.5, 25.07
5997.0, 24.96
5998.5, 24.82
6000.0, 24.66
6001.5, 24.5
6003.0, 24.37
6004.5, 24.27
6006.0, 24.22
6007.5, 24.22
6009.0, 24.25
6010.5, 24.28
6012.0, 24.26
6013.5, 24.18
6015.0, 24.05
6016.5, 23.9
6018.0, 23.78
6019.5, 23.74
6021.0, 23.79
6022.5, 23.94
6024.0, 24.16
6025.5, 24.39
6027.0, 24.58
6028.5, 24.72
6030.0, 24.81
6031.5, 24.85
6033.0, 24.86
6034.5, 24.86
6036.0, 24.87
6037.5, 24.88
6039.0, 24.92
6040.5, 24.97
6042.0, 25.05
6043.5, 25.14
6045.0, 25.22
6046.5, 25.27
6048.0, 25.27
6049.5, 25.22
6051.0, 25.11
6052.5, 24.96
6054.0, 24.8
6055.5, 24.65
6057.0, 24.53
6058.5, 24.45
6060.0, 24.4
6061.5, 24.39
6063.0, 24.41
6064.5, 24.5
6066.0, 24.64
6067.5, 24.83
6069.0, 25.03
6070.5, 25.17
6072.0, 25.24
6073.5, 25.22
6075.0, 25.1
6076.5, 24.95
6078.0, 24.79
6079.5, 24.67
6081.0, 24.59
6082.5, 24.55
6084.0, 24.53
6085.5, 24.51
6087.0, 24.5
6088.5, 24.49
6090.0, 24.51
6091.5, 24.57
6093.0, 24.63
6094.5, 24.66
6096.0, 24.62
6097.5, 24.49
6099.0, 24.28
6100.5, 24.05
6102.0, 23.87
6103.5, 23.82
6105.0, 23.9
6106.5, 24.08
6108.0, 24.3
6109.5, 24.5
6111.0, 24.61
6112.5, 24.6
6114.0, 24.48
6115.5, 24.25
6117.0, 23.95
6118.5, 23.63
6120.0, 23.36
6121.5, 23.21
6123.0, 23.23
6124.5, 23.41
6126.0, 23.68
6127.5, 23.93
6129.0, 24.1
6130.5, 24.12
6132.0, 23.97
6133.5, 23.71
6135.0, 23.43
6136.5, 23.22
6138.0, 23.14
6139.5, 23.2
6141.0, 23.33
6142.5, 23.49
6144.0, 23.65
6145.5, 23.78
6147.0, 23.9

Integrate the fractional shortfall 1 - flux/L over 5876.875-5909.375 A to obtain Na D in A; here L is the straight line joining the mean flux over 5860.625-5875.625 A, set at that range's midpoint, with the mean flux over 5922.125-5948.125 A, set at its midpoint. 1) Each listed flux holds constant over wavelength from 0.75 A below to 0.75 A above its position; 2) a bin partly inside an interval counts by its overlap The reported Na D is 4.4 A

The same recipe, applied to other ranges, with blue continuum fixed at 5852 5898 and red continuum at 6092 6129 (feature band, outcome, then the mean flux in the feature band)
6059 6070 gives -0.39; 24.6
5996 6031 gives -1.32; 24.3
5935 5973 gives -3.51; 25.2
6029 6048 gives -1.12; 25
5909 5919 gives -0.73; 24.4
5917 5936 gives -1.36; 24.5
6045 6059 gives -0.75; 24.9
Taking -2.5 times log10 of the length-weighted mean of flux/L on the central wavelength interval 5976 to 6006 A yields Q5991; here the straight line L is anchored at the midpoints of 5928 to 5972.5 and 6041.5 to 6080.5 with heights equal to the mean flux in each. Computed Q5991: 0.01 mag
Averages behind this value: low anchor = 25.1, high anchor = 24.9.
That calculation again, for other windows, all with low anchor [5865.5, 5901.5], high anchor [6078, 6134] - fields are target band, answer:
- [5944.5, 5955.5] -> -0.12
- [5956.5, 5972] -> -0.11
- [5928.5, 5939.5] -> -0.13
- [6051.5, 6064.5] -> -0.04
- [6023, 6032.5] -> -0.06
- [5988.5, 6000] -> -0.09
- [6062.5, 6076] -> -0.05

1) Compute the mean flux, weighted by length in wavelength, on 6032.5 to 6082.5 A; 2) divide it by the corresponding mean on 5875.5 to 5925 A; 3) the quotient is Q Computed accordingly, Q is 1.11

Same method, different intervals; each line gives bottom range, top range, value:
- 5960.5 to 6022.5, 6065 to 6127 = 0.99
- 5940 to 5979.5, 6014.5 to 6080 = 0.99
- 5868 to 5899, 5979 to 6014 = 1.15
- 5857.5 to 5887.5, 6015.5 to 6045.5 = 1.03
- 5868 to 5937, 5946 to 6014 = 1.08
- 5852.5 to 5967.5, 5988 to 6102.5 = 1.04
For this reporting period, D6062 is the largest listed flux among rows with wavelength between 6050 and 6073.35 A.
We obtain 25.24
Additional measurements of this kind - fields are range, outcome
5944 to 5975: 25.41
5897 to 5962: 25.5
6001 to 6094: 25.27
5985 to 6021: 25.15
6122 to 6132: 24.12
